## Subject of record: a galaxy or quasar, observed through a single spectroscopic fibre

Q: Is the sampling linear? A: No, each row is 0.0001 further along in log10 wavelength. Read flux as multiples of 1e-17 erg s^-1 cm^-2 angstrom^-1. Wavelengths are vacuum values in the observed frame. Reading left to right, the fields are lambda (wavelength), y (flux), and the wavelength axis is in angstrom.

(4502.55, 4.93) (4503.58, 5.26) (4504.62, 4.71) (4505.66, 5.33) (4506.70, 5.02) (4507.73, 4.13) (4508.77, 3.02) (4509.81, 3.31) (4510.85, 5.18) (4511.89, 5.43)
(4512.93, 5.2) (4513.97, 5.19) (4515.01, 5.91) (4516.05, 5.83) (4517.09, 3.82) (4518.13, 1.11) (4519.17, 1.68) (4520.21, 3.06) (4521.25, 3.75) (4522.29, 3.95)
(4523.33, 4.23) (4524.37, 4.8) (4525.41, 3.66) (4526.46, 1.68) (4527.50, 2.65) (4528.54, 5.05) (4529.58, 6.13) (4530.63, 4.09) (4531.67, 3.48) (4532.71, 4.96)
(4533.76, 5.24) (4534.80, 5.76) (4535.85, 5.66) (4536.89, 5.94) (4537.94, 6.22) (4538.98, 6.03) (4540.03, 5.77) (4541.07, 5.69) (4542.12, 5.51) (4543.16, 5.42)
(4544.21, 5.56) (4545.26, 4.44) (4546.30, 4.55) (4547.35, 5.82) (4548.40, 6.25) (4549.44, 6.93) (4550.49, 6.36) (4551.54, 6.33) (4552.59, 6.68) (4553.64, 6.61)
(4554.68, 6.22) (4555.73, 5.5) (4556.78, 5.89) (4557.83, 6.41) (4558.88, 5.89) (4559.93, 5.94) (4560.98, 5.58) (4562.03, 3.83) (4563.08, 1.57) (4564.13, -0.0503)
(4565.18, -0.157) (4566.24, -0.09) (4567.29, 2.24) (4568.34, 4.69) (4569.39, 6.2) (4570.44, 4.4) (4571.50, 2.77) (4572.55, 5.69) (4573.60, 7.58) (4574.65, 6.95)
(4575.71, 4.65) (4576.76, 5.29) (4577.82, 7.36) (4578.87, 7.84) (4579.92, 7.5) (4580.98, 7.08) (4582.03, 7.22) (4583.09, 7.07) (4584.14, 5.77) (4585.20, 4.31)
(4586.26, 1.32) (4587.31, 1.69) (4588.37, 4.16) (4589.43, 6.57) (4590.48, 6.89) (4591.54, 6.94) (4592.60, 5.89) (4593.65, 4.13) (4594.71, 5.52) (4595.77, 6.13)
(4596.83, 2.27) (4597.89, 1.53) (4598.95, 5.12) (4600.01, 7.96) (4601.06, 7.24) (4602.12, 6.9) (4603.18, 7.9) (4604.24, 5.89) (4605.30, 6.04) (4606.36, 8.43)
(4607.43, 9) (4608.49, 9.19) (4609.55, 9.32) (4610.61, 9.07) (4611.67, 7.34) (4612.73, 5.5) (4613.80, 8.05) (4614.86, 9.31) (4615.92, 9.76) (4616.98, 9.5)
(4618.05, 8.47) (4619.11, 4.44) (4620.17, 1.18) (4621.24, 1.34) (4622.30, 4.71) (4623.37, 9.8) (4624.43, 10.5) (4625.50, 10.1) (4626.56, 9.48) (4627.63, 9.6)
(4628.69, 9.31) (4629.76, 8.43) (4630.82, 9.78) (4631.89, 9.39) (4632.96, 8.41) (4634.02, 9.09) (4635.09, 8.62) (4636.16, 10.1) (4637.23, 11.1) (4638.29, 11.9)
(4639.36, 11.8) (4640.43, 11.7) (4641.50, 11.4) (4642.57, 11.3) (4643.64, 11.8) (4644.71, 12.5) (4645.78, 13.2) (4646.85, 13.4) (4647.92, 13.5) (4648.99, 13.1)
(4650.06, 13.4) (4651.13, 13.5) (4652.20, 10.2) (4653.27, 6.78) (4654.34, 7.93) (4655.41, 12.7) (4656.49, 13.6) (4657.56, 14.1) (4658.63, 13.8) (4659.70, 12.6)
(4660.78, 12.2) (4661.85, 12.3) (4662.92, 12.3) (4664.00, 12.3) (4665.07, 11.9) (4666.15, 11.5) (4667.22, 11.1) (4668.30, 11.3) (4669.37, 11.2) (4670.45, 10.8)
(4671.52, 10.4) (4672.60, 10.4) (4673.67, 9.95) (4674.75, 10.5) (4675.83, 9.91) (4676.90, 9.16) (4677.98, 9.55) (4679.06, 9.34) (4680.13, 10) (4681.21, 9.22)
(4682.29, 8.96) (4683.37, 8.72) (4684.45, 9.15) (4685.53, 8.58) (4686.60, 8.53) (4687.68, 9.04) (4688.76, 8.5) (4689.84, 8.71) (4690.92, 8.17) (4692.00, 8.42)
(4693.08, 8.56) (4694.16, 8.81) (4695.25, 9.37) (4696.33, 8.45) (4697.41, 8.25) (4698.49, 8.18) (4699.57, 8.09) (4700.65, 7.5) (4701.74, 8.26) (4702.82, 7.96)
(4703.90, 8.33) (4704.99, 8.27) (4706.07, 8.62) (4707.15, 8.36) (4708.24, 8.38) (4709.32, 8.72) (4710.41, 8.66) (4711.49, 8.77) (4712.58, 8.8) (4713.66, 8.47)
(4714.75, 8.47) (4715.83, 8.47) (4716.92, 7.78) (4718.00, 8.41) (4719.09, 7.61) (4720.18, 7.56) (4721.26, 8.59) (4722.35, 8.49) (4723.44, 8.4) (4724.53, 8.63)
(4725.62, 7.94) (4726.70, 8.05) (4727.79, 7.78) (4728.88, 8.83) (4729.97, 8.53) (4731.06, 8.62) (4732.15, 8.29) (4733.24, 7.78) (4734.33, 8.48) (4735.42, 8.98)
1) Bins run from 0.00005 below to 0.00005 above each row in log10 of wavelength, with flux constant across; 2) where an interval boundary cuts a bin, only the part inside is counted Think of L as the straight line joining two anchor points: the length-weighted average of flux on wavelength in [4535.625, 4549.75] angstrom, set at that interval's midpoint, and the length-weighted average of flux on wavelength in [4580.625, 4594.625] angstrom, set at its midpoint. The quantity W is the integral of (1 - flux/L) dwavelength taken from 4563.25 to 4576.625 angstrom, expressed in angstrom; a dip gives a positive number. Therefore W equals 4.19 angstrom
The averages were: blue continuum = 5.68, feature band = 3.73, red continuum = 5.3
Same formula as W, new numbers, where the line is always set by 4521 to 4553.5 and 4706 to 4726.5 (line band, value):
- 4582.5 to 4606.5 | 3.0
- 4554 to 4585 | 3.7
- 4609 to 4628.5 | -3.1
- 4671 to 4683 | -3.3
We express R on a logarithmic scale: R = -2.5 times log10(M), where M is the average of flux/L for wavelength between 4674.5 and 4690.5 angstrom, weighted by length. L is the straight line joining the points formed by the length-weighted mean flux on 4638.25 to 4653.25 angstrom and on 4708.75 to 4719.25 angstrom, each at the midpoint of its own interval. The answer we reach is 0.11 mag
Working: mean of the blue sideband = 12.2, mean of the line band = 9.16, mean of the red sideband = 8.45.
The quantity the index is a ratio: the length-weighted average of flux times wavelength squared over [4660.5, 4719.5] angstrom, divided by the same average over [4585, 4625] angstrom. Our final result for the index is 1.52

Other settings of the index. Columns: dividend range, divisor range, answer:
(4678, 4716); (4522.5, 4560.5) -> 1.72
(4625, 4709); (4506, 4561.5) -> 2.16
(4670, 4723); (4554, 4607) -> 1.77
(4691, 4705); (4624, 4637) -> 0.91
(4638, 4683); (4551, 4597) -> 2.33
